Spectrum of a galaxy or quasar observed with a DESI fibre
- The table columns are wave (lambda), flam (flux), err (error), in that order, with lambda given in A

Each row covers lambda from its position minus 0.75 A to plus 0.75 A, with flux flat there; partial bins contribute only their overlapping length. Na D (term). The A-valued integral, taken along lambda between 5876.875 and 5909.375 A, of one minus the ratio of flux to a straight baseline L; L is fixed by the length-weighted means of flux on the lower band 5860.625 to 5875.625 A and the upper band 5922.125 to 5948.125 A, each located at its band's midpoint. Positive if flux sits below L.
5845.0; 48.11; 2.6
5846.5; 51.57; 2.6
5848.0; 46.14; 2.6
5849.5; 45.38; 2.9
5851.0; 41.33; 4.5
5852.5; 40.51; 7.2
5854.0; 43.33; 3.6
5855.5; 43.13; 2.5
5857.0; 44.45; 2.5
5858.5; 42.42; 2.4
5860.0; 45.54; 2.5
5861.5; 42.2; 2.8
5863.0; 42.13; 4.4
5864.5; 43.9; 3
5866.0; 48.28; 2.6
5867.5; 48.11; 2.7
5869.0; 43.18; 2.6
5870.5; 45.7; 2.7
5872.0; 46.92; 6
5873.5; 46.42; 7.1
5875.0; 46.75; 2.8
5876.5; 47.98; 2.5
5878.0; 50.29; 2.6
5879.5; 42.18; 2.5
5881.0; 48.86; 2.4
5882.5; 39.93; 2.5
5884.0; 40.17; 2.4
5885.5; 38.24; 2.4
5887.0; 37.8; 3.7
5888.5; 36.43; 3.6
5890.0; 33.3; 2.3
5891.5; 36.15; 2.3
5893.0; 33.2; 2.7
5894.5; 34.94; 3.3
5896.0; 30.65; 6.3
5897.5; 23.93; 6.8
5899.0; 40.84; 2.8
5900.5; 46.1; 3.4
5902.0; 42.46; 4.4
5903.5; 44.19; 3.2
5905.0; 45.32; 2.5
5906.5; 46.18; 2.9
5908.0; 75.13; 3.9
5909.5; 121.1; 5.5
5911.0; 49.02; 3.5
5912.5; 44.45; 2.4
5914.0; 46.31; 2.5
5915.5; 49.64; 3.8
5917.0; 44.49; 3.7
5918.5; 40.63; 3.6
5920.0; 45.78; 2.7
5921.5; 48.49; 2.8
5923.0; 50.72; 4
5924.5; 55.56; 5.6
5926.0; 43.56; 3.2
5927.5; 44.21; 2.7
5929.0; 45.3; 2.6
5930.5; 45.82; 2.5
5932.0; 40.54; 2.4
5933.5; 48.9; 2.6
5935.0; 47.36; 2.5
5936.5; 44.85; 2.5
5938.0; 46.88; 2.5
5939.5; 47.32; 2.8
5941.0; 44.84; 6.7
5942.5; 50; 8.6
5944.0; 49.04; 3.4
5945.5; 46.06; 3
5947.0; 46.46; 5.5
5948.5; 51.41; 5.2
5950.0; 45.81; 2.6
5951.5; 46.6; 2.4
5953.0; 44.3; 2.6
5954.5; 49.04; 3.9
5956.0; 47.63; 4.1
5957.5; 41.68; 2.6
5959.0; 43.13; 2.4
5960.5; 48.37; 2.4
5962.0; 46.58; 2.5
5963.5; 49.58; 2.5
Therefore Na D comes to 2.2 A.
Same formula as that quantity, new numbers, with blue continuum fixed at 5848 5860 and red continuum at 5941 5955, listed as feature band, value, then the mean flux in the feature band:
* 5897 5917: -2.8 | 52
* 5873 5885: -0.2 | 45.2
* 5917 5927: -0.2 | 47.2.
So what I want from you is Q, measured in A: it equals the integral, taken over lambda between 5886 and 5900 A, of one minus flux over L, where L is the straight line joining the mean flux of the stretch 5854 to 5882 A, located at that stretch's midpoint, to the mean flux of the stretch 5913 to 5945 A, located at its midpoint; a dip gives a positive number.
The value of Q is 3.5 A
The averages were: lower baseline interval 45.4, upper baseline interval 46.7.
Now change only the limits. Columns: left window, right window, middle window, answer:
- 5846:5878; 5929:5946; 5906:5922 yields -3.4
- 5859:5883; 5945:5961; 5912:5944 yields -0.3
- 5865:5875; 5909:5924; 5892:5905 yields 3.3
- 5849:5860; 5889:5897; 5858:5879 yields -3.3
